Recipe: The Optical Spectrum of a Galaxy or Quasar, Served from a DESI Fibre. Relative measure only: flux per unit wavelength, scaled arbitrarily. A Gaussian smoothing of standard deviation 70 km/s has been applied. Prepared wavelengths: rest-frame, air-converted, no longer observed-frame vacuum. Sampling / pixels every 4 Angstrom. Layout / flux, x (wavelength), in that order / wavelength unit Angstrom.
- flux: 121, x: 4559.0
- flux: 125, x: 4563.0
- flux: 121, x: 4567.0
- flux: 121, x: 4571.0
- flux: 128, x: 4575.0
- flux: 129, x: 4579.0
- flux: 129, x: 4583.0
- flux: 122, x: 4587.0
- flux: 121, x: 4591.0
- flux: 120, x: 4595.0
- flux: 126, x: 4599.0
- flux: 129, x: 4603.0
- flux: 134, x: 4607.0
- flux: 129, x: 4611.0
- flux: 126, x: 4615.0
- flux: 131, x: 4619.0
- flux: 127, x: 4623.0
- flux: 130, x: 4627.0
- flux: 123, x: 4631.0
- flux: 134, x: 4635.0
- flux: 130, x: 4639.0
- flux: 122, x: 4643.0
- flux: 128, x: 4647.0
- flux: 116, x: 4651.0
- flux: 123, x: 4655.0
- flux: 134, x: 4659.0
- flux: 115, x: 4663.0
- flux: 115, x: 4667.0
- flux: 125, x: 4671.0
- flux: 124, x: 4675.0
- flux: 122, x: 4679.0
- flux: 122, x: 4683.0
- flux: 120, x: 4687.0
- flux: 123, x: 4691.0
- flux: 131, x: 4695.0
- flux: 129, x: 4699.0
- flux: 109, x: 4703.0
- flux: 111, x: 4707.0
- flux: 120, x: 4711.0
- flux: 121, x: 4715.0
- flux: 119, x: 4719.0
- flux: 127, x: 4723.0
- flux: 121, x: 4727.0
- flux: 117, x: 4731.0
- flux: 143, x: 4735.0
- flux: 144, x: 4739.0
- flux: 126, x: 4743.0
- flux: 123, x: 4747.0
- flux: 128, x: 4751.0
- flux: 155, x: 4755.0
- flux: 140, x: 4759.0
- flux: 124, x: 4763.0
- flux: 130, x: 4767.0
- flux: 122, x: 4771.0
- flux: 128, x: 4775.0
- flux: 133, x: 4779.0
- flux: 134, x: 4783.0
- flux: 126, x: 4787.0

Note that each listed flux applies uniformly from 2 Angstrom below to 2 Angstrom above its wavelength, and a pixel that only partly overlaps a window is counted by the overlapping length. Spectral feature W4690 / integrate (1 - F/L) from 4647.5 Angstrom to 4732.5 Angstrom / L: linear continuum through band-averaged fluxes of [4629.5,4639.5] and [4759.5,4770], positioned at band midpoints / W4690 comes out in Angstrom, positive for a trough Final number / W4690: 5.0 Angstrom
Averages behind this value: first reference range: 129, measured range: 121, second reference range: 128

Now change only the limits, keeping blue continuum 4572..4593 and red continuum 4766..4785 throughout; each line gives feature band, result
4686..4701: 0.19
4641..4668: 1.04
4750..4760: -1.04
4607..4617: -0.21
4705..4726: 1.40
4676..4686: 0.43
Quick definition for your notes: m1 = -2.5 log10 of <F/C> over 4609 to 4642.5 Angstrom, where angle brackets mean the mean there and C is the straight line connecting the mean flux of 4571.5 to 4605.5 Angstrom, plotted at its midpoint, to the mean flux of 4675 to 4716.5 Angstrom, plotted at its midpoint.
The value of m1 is -0.04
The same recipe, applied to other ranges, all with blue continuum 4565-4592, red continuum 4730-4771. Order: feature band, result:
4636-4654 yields 0.028 mag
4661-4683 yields 0.076 mag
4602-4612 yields -0.043 mag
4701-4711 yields 0.168 mag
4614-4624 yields -0.015 mag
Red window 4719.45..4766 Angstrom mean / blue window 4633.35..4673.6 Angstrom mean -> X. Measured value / 1.1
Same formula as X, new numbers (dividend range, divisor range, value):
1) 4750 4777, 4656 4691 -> 1.09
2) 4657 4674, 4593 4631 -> 0.96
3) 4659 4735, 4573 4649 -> 0.96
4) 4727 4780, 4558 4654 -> 1.04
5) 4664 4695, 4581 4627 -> 0.96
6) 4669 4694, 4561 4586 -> 0.98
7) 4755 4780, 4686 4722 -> 1.09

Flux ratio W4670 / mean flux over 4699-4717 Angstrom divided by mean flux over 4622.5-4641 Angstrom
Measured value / 0.9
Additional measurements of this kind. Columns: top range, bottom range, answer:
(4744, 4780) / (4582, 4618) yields 1.04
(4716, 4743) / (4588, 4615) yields 1.01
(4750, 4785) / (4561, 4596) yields 1.07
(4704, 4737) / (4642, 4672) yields 1.00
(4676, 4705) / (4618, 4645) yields 0.96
